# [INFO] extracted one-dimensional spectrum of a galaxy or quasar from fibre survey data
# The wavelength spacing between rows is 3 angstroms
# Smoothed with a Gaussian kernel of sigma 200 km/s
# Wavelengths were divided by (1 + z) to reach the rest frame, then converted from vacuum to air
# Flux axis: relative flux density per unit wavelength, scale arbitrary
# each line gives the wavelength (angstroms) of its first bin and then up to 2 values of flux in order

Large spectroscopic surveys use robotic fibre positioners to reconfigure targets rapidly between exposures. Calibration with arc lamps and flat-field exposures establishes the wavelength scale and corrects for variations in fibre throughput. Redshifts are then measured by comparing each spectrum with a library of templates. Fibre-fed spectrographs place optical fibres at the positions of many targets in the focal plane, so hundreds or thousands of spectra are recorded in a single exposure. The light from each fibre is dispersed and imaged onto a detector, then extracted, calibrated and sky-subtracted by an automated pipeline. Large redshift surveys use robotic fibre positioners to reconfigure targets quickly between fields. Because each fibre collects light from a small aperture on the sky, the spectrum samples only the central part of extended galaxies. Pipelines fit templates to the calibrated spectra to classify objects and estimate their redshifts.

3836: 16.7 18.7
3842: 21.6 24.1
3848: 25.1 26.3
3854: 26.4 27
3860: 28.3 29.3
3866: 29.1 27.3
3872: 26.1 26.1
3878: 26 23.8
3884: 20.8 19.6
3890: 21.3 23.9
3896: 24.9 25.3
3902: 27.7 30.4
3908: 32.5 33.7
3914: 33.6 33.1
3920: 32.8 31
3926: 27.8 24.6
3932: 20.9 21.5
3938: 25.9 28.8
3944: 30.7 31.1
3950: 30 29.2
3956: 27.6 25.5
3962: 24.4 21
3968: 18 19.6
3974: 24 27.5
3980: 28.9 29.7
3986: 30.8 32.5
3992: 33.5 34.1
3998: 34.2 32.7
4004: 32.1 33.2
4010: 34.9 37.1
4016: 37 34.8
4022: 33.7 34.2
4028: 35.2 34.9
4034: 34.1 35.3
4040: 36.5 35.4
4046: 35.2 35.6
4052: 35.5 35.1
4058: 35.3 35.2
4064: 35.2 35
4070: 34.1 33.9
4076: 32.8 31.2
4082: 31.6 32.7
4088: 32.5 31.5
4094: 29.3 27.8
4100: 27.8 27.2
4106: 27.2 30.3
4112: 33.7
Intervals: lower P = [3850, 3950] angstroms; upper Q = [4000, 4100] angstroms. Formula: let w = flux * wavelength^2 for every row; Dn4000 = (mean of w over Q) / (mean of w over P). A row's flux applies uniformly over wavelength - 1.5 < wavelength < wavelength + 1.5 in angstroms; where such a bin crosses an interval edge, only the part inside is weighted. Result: 1.3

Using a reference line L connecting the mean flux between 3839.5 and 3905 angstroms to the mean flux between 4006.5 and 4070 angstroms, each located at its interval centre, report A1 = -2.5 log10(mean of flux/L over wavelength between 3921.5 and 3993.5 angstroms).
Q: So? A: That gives 0.13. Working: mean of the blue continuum 25.3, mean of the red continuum 35.2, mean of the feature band 26.9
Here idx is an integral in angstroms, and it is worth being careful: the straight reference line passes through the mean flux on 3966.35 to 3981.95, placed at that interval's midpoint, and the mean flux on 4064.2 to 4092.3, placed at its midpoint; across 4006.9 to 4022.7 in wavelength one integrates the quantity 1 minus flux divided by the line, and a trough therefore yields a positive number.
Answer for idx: -4.64 angstroms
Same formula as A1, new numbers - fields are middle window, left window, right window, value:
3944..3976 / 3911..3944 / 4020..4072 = 0.187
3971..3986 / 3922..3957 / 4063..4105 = 0.056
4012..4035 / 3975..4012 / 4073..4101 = -0.112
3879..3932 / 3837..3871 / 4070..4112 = -0.021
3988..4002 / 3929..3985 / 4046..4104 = -0.192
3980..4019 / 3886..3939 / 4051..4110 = -0.123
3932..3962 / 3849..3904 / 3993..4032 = 0.109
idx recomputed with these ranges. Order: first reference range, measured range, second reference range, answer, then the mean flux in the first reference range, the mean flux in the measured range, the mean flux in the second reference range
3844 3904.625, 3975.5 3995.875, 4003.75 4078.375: 0.56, 25.5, 30.9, 34.9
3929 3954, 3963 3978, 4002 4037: 4.01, 27.1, 21.9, 34.7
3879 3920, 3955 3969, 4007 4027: 3.58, 27.2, 23.3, 35.1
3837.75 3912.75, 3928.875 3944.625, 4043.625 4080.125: 1.96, 25.9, 25.2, 34.6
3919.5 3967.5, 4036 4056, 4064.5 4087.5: -2.44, 26.7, 35.5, 33.1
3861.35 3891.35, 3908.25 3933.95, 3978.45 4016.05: -1.68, 25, 29.7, 33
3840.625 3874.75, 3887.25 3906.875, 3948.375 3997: 1.04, 26.4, 25.3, 27.3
